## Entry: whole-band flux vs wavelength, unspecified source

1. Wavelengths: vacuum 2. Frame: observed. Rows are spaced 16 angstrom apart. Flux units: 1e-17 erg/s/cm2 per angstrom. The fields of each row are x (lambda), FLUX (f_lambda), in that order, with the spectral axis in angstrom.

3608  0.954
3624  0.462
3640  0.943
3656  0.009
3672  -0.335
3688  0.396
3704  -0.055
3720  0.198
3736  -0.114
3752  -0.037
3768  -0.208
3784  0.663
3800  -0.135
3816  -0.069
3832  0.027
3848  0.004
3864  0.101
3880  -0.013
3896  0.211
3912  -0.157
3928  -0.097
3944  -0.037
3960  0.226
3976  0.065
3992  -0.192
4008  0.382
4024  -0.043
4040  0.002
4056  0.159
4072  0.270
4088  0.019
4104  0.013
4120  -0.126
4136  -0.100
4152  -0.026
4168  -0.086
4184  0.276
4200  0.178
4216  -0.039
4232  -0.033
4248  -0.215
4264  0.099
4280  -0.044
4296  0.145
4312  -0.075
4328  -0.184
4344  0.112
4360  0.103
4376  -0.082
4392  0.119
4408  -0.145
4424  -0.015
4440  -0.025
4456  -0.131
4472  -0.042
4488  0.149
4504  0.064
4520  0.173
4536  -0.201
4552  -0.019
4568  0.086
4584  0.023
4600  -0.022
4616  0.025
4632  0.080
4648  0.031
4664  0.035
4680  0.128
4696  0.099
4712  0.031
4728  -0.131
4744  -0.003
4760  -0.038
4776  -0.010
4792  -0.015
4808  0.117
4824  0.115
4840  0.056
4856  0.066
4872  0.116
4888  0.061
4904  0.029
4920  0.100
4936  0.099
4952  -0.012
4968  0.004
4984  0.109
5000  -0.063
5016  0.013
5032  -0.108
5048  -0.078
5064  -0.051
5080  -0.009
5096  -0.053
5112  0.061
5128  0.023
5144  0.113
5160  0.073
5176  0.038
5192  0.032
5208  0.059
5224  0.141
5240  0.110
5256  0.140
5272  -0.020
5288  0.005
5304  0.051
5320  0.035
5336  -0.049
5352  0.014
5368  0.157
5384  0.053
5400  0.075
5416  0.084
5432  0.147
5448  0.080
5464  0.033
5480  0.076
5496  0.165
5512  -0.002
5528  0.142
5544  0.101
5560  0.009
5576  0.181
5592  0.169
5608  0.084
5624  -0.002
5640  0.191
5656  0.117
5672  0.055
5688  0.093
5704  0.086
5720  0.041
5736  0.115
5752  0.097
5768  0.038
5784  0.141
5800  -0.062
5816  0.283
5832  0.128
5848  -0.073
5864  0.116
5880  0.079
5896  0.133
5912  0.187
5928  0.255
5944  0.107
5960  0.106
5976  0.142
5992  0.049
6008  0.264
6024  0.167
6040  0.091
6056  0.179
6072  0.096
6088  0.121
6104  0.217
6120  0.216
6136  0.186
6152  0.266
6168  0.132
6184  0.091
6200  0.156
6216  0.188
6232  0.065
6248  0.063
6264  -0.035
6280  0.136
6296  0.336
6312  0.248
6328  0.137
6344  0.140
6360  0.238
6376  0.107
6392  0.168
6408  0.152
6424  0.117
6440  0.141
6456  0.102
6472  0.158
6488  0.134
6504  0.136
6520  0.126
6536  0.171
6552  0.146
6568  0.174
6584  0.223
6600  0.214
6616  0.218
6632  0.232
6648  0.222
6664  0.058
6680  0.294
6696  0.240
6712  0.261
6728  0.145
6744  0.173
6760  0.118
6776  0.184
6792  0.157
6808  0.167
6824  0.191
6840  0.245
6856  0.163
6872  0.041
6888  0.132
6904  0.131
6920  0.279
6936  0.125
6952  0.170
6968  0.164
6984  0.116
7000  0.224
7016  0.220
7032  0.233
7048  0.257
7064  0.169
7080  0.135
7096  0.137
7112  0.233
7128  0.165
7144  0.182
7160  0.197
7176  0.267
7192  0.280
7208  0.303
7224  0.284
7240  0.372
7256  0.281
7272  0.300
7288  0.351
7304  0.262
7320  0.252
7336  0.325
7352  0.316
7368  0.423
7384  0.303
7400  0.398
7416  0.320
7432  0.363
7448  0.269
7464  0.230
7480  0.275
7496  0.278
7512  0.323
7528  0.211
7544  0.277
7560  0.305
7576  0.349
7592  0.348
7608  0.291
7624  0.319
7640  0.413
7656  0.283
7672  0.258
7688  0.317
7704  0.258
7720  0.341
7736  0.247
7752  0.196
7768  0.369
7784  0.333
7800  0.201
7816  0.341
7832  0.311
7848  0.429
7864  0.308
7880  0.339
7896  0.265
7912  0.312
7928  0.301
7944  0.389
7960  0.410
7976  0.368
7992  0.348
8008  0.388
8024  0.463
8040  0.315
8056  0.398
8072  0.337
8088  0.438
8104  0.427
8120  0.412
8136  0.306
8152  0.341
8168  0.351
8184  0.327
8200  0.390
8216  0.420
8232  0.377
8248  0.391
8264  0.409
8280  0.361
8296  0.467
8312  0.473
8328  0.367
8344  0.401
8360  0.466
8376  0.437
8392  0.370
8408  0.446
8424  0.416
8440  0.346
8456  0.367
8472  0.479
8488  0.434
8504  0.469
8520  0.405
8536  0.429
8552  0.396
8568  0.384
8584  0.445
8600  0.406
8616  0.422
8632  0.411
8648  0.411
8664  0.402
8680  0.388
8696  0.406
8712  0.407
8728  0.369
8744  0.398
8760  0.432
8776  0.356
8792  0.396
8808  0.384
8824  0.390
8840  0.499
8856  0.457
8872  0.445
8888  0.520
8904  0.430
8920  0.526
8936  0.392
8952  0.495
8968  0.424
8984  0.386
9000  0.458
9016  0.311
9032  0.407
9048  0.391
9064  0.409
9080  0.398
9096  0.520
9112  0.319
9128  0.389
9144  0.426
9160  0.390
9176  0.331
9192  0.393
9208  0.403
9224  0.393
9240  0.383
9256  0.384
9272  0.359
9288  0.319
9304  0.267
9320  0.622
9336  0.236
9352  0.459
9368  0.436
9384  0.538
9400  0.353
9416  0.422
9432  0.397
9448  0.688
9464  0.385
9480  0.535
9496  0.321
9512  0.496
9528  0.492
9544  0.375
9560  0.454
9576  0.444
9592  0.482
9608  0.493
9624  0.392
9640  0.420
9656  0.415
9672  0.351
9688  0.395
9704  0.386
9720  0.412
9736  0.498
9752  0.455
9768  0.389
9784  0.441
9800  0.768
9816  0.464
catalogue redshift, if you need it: 0.798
